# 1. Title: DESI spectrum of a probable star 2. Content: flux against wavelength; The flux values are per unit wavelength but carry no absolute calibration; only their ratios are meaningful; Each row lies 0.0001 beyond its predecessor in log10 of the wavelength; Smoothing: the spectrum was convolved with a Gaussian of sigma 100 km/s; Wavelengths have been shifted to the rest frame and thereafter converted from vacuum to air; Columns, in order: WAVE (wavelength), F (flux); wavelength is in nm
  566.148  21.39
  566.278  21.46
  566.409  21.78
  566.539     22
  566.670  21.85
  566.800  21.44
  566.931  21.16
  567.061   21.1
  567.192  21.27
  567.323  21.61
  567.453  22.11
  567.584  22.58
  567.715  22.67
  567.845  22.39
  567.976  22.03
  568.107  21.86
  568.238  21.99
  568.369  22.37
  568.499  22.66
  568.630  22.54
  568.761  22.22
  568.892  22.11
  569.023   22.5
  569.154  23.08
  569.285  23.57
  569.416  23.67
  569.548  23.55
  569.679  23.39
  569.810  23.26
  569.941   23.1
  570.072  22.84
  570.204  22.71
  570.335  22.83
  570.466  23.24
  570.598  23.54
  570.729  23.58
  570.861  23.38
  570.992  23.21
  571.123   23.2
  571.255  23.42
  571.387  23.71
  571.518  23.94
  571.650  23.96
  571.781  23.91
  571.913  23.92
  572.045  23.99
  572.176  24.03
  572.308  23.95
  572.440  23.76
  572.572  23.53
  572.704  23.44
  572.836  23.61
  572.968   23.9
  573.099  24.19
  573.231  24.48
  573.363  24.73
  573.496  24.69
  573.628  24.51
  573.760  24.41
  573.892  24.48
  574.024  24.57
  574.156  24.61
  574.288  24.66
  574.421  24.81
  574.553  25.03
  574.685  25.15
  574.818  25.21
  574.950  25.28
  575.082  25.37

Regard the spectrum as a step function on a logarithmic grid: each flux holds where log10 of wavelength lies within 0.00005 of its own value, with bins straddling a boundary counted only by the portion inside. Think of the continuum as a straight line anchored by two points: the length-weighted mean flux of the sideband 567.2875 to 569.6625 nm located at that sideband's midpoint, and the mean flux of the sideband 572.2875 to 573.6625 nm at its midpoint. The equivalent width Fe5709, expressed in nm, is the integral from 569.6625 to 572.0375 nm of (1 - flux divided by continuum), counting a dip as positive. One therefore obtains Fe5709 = -0.01 nm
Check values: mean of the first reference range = 22.6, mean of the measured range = 23.4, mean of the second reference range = 24.1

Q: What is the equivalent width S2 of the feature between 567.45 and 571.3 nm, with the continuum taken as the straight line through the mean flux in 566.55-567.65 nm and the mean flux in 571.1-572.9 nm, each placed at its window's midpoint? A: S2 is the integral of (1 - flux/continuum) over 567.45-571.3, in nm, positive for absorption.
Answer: -0.04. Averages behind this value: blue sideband 21.6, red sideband 23.7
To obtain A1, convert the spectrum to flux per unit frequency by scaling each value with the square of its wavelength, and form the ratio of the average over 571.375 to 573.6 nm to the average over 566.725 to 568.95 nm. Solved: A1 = 1.1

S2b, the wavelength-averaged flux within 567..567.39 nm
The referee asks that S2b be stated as 21.3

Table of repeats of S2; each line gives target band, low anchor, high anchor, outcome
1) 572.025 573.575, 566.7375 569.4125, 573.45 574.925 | 0.01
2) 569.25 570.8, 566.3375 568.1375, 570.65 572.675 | -0.02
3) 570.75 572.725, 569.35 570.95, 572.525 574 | 0.00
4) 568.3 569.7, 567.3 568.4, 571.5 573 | -0.01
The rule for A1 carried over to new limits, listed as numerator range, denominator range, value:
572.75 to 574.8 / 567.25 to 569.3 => 1.12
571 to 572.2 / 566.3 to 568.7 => 1.10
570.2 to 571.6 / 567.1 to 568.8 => 1.07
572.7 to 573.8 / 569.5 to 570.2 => 1.06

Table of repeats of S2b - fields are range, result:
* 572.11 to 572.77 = 23.7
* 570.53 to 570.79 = 23.5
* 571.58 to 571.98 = 23.9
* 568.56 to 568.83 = 22.4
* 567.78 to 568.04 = 22.2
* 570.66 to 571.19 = 23.4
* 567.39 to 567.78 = 22.4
